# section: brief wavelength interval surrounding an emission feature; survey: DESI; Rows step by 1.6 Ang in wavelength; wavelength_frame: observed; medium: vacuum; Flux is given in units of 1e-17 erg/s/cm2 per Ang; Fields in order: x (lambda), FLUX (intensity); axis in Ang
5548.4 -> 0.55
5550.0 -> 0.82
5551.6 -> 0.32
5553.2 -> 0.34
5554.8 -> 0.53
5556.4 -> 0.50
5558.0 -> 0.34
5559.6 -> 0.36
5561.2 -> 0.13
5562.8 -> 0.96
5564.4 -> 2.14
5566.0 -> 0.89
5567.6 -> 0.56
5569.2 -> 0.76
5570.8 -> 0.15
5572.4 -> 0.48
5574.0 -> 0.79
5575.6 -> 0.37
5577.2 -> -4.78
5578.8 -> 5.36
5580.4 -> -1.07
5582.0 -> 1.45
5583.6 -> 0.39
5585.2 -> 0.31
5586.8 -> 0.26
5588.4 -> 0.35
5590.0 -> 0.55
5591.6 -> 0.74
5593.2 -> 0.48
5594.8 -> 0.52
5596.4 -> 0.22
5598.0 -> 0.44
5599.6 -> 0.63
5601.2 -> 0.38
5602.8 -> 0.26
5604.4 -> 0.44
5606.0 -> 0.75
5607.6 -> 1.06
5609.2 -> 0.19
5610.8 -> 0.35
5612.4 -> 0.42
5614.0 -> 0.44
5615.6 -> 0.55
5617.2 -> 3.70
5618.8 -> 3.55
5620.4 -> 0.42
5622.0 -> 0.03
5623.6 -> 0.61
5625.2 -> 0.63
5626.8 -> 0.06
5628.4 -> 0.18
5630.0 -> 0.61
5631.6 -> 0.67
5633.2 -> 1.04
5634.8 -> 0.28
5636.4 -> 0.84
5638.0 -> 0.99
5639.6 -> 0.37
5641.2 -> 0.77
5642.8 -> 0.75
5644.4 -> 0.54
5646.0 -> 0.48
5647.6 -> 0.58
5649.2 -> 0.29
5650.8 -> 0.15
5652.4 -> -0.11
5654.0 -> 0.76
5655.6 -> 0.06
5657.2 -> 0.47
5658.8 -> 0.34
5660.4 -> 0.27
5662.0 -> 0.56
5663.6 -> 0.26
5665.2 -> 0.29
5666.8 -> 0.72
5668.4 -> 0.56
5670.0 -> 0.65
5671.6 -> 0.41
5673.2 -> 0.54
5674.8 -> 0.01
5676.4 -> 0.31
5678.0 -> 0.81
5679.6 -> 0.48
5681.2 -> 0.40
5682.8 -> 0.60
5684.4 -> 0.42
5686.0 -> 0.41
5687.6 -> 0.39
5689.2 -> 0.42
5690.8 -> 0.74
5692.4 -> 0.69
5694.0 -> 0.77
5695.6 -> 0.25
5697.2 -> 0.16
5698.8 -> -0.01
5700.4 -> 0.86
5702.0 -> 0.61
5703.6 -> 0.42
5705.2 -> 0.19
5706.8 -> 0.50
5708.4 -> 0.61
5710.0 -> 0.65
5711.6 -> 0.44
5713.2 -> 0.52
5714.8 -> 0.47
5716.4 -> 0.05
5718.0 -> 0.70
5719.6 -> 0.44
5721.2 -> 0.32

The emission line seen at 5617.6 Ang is [O III]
